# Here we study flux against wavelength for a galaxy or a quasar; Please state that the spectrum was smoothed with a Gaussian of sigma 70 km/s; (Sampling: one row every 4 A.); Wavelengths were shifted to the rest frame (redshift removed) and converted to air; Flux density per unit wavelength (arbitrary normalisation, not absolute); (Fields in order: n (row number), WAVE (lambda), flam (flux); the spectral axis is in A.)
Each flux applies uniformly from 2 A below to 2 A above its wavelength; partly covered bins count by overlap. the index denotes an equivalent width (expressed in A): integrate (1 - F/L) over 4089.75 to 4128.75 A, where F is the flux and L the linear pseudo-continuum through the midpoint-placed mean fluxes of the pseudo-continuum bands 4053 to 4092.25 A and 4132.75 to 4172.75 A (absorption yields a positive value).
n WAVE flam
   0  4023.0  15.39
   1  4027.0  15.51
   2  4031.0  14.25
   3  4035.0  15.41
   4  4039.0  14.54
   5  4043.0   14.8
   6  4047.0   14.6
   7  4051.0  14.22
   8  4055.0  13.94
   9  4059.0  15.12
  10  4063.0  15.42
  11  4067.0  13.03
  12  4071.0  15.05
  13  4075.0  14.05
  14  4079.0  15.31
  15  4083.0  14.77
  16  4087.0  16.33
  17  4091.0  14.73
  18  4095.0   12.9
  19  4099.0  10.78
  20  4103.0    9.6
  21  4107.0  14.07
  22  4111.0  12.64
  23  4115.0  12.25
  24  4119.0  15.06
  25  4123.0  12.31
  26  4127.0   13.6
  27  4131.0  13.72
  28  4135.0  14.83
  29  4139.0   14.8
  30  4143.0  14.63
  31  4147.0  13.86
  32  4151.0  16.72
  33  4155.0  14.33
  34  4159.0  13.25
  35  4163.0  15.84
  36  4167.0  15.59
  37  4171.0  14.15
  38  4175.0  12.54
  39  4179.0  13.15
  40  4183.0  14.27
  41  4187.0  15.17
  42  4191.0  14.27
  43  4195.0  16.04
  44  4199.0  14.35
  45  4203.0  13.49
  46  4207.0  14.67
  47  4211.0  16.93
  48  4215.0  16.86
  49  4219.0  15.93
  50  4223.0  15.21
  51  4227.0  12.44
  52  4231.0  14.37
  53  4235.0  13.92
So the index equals 5.37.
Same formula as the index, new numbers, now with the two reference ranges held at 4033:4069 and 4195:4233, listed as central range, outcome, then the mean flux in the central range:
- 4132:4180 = 1.11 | 14.5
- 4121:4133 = 1.26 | 13.2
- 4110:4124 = 1.50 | 13.1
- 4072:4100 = 0.72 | 14.3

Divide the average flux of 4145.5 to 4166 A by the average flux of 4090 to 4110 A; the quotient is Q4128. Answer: 1.21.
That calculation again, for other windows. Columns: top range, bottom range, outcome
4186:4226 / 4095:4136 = 1.19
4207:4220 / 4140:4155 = 1.09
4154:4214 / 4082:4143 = 1.08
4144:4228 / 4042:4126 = 1.07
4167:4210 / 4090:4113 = 1.16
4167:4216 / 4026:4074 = 1.00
